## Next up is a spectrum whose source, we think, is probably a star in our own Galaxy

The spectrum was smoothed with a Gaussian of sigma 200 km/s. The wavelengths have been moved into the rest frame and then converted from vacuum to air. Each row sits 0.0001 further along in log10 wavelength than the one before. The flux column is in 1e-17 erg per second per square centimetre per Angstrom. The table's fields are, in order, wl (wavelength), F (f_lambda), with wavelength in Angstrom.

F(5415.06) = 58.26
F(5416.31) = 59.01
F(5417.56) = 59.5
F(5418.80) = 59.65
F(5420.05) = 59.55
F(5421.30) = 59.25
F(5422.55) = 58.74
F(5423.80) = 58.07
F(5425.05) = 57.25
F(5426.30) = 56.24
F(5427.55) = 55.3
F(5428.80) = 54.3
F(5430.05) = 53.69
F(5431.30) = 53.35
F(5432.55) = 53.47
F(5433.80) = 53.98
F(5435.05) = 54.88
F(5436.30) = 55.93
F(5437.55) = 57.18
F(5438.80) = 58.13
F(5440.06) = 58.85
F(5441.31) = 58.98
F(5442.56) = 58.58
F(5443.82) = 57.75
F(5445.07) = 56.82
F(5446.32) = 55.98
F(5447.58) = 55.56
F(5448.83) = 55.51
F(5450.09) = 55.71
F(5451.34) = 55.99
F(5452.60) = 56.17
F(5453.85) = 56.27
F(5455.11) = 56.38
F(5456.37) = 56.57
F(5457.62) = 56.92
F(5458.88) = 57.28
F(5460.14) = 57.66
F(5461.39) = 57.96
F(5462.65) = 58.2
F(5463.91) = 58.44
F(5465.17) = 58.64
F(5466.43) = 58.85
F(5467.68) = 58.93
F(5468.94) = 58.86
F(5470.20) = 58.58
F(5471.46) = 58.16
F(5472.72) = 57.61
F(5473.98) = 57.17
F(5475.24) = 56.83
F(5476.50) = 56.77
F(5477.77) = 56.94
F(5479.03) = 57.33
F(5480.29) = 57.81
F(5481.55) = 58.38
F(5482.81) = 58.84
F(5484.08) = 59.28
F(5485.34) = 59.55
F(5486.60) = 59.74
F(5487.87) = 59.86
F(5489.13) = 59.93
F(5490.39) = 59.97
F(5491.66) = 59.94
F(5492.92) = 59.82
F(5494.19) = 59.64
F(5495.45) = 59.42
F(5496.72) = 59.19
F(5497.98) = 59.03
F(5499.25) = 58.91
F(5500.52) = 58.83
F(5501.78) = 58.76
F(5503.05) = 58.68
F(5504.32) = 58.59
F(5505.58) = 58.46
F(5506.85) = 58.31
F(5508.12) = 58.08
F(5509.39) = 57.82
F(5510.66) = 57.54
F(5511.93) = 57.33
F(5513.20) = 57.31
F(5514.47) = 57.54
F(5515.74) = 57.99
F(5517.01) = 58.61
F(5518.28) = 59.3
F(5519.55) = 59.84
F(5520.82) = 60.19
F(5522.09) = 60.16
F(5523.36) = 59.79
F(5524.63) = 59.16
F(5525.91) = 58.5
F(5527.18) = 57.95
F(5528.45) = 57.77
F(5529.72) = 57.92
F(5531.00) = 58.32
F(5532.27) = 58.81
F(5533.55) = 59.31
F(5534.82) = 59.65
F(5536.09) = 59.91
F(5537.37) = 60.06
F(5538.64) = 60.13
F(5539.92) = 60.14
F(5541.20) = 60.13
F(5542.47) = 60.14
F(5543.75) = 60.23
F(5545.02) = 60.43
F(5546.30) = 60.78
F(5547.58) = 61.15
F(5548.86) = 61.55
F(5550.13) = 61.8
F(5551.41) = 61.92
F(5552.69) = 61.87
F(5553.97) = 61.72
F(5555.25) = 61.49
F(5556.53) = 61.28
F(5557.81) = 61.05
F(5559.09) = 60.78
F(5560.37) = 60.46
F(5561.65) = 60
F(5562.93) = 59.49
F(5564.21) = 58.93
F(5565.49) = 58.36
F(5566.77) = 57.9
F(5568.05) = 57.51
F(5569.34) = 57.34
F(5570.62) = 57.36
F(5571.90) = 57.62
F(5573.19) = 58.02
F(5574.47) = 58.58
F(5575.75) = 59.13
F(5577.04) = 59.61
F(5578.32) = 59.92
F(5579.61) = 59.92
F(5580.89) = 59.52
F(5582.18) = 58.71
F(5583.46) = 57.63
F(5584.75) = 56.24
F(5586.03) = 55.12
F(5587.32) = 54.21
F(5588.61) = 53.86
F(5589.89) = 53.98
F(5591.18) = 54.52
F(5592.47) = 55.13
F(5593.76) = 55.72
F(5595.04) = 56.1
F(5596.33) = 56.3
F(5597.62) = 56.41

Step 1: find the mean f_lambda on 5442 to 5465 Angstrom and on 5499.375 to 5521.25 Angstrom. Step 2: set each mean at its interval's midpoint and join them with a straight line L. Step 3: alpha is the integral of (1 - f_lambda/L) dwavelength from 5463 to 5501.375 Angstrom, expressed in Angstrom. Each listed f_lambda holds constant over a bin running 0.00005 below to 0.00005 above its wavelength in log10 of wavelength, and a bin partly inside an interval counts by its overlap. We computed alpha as -0.7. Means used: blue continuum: 56.9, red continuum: 58.4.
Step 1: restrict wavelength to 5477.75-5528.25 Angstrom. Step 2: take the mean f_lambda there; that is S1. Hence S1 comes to 58.8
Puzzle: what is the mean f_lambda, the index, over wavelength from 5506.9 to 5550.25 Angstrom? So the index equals 59.2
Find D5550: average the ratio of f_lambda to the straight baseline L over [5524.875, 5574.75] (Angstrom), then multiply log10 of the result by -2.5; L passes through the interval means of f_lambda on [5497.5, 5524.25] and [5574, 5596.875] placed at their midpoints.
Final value -0.04 mag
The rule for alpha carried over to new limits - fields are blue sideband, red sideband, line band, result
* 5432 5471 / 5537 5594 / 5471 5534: -0.77 Angstrom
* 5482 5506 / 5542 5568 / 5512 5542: 0.46 Angstrom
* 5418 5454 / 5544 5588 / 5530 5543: -0.20 Angstrom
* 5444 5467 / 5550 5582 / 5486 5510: -0.47 Angstrom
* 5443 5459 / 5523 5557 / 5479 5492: -0.32 Angstrom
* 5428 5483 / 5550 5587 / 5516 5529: -0.18 Angstrom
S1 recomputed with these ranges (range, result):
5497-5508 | 58.7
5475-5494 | 58.8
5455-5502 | 58.5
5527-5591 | 59.1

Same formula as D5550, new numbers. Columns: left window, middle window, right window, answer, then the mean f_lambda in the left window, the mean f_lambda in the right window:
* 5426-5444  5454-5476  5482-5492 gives 0.01 mag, 56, 59.6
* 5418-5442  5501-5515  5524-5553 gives 0.02 mag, 56.7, 59.9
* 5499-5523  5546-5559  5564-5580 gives -0.05 mag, 58.6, 58.4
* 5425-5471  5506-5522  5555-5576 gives -0.01 mag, 56.7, 59.1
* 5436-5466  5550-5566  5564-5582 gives -0.04 mag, 57.2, 58.5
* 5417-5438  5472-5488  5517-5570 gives 0.00 mag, 56.5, 59.8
